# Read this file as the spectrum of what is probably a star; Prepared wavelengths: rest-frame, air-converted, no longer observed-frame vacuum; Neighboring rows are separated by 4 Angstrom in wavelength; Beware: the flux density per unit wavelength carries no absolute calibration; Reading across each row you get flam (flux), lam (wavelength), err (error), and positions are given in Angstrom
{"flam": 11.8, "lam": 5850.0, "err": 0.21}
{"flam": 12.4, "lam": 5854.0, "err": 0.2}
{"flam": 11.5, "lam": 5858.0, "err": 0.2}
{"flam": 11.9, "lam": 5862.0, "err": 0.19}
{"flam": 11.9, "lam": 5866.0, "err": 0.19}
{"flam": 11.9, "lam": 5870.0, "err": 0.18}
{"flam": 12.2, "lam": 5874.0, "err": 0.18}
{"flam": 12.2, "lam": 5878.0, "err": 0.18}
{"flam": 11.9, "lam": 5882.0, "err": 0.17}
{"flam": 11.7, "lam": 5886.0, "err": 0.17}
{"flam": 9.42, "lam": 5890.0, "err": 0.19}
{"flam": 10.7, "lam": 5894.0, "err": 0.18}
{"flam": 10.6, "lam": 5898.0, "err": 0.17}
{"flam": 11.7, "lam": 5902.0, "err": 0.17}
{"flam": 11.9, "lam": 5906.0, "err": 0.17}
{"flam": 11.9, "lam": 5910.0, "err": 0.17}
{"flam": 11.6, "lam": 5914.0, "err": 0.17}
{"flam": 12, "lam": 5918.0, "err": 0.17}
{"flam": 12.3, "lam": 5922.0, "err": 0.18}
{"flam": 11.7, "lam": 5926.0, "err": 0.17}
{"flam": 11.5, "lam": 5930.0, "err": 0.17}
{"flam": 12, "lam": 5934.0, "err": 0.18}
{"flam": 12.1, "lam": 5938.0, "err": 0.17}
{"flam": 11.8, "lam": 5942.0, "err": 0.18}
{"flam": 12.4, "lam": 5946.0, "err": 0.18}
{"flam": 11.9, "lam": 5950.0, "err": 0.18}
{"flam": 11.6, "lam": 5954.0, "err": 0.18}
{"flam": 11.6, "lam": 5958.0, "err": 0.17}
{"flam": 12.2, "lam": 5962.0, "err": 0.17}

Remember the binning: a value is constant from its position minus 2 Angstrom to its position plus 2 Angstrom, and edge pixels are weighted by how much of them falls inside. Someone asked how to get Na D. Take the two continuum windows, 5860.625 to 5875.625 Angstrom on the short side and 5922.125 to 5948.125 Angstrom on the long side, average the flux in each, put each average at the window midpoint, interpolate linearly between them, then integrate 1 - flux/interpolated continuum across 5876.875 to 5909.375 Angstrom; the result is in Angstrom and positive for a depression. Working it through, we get 1.9 Angstrom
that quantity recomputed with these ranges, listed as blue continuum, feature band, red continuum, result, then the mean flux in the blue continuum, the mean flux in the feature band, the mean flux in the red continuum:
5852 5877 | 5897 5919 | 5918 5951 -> 0.6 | 12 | 11.6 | 12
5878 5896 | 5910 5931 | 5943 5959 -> -0.6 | 11.1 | 11.8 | 11.9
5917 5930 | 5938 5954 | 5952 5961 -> -0.3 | 11.9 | 12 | 11.7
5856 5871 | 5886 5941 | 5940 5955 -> 1.8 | 11.8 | 11.5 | 11.9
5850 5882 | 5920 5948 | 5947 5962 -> -0.3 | 12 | 12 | 11.8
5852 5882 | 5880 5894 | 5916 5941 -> 1.2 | 12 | 11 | 11.9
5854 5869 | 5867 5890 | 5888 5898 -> -1.7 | 11.9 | 11.8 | 10.2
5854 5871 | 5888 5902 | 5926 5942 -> 1.7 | 11.9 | 10.4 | 11.8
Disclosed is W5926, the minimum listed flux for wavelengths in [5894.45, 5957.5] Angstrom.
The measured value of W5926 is 10.6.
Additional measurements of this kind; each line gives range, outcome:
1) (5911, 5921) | 11.6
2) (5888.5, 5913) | 9.42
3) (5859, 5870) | 11.9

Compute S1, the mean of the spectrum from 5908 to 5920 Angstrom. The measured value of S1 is 11.8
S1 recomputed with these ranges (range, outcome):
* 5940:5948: 12.1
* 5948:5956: 11.8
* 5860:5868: 11.9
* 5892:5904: 11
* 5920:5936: 11.9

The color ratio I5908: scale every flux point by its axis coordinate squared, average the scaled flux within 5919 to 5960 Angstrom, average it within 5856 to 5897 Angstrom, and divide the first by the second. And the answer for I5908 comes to 1.06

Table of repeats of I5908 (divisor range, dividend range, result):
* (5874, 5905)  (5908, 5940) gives 1.07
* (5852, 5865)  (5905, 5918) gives 1.01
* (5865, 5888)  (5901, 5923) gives 1.01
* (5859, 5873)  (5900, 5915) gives 1.01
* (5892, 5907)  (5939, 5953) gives 1.09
